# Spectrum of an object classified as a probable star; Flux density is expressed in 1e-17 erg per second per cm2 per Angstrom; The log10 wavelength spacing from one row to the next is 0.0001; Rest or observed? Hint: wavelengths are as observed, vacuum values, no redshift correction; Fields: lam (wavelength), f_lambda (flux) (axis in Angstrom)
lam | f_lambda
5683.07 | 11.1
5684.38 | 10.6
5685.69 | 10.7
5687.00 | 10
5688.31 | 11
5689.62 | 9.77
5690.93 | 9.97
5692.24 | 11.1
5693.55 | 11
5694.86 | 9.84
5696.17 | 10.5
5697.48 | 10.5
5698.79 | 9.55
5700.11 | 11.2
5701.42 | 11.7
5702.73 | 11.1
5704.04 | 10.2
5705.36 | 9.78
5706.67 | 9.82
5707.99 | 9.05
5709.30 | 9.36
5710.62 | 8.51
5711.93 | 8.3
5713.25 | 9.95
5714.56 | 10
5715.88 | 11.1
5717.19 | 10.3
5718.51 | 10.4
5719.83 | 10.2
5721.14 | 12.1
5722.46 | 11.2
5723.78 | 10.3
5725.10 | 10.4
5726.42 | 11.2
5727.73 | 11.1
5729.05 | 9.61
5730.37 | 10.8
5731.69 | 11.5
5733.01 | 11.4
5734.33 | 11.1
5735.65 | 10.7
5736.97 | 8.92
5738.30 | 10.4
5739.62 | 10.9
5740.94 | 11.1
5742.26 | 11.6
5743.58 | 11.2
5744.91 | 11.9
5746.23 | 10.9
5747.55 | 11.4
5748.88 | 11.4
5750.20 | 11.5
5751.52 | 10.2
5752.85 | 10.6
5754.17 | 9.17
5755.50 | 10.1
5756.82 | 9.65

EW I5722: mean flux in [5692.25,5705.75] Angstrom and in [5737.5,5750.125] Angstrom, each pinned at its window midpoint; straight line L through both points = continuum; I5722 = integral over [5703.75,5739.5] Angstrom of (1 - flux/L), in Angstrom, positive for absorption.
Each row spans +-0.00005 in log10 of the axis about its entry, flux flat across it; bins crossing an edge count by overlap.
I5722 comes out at 2.0 Angstrom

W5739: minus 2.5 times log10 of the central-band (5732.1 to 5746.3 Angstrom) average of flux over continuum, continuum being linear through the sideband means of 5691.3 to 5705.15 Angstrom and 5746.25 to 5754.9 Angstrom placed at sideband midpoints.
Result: -0.02 mag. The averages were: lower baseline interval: 10.6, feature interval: 10.9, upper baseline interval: 10.7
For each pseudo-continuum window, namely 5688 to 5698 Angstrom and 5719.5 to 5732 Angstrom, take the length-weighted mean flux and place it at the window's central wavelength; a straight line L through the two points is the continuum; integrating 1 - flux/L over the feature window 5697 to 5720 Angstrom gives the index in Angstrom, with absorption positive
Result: 1.3 Angstrom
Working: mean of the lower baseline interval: 10.4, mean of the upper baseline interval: 10.8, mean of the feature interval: 10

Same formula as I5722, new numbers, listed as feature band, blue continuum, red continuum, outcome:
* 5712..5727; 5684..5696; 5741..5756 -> 0.2 Angstrom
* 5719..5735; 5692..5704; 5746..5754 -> -0.1 Angstrom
